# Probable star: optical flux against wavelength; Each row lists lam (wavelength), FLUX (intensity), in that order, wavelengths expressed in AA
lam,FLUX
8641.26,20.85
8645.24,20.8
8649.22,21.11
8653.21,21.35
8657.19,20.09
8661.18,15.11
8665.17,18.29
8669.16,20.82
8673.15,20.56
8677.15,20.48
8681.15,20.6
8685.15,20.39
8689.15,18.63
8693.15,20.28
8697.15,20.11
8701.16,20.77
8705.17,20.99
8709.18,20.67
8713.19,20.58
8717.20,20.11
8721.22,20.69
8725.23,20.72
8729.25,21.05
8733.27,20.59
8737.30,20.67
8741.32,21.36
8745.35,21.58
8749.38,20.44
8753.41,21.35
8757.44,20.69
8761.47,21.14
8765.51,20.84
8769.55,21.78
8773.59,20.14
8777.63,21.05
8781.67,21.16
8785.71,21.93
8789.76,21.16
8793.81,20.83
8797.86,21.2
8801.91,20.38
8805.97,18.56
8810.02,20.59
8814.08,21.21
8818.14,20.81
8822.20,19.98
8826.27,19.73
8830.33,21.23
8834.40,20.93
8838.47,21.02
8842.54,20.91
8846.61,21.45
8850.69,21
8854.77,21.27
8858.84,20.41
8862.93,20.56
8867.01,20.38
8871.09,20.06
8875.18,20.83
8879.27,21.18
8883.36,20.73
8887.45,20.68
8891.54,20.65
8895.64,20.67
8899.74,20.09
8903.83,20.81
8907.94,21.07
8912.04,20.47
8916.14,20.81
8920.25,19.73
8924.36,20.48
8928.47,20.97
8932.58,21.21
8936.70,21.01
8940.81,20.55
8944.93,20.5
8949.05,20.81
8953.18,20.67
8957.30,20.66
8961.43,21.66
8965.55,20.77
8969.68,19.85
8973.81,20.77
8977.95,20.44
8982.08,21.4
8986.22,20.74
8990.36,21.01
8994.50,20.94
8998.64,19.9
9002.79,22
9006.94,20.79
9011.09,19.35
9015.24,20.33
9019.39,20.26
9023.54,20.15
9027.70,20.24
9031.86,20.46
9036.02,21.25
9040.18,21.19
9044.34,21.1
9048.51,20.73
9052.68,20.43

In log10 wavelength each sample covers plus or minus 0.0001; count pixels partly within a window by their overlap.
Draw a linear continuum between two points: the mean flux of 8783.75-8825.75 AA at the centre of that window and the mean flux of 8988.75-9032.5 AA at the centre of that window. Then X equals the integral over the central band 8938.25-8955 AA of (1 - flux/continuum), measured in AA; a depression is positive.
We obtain -0.1 AA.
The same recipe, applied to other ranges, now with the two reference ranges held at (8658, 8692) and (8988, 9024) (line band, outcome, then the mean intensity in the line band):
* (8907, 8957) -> -0.96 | 20.7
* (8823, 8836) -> -0.40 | 20.6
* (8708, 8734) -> -1.42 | 20.6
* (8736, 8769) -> -2.31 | 21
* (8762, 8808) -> -2.43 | 20.8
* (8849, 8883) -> -1.09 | 20.7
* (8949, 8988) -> -0.69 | 20.8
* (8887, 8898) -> -0.27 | 20.6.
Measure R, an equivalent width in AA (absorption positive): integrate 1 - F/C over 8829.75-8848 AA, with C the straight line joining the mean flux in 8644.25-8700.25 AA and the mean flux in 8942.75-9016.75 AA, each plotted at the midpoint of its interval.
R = -0.7 AA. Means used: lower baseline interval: 19.9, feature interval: 21.1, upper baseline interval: 20.7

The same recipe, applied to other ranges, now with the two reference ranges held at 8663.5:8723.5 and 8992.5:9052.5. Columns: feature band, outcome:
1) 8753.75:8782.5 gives -0.9 AA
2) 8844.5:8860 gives -0.5 AA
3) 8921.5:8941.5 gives -0.3 AA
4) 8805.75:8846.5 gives -0.4 AA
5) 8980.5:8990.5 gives -0.2 AA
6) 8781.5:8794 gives -0.6 AA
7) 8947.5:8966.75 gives -0.4 AA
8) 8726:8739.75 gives -0.3 AA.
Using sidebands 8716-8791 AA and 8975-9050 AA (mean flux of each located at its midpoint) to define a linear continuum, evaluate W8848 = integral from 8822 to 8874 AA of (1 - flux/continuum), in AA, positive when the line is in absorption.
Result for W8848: 0.39 AA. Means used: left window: 21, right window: 20.7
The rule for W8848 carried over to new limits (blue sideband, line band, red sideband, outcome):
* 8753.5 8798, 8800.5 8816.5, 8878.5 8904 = 0.6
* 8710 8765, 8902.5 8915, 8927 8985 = 0.0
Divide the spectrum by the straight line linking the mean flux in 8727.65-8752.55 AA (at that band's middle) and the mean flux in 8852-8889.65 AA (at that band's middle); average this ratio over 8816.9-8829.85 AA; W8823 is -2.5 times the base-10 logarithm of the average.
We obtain 0.03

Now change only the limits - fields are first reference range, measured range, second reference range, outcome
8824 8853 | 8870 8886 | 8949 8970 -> 0.01 mag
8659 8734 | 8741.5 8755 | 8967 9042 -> -0.05 mag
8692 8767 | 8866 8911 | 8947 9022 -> 0.00 mag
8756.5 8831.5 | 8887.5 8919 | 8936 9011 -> 0.01 mag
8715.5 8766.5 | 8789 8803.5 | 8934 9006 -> 0.00 mag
